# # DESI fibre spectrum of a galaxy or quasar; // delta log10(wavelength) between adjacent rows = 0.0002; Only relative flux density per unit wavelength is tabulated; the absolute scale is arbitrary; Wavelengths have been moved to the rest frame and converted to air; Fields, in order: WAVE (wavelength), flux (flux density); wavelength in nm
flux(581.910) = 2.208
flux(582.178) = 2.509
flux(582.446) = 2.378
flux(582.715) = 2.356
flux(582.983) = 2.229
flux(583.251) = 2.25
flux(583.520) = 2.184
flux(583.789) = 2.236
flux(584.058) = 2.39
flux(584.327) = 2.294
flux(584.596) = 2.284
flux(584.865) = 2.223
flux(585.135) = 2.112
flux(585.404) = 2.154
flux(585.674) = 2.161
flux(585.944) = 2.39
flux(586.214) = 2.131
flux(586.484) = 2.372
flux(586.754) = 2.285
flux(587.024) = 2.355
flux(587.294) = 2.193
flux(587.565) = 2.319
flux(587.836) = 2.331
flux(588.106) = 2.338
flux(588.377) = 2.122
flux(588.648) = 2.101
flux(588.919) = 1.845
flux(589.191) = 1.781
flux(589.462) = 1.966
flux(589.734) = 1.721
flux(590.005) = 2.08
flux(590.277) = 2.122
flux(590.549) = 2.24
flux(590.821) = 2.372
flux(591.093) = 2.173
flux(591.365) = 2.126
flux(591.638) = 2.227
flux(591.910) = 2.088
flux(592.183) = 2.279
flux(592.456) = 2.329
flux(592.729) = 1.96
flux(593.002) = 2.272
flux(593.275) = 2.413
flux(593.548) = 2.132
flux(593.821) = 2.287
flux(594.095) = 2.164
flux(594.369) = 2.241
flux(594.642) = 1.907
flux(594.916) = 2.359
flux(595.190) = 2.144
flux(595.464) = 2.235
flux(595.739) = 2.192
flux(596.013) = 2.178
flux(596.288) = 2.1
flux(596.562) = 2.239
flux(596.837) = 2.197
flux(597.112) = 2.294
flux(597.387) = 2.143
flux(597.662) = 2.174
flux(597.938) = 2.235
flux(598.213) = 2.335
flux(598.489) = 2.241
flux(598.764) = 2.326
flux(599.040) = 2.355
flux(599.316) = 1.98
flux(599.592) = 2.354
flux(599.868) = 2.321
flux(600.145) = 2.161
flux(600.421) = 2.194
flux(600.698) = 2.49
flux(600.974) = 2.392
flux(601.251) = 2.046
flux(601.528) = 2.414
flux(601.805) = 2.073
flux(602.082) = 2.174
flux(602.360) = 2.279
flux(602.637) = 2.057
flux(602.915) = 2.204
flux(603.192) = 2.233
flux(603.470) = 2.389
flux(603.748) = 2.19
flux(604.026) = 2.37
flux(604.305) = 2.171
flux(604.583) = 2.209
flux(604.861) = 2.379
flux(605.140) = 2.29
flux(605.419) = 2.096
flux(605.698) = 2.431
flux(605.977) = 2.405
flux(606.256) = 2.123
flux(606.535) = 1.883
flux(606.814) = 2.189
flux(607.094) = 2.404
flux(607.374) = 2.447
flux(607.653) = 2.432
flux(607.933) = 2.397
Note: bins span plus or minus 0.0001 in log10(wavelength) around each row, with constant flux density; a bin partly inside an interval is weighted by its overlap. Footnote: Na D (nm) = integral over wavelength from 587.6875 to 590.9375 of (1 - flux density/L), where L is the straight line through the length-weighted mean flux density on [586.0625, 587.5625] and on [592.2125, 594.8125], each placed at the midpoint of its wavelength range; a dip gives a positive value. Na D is 0.232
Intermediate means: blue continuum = 2.27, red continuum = 2.2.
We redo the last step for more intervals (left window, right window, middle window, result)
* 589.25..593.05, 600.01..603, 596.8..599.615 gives -0.05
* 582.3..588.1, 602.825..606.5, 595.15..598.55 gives 0.08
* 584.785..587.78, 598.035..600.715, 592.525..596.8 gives 0.13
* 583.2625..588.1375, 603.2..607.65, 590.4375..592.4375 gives 0.04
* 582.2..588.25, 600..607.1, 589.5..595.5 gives 0.23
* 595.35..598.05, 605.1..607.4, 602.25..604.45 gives -0.01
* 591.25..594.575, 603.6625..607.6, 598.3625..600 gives -0.02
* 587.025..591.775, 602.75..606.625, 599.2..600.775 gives -0.03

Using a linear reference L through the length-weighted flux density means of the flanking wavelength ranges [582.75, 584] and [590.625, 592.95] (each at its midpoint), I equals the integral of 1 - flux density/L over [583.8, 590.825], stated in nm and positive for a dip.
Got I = 0.15 nm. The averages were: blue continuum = 2.25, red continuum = 2.2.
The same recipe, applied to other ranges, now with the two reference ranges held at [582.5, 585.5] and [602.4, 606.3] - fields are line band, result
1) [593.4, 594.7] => 0.05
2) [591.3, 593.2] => 0.05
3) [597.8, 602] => -0.01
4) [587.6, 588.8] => 0.01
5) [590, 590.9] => 0.02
